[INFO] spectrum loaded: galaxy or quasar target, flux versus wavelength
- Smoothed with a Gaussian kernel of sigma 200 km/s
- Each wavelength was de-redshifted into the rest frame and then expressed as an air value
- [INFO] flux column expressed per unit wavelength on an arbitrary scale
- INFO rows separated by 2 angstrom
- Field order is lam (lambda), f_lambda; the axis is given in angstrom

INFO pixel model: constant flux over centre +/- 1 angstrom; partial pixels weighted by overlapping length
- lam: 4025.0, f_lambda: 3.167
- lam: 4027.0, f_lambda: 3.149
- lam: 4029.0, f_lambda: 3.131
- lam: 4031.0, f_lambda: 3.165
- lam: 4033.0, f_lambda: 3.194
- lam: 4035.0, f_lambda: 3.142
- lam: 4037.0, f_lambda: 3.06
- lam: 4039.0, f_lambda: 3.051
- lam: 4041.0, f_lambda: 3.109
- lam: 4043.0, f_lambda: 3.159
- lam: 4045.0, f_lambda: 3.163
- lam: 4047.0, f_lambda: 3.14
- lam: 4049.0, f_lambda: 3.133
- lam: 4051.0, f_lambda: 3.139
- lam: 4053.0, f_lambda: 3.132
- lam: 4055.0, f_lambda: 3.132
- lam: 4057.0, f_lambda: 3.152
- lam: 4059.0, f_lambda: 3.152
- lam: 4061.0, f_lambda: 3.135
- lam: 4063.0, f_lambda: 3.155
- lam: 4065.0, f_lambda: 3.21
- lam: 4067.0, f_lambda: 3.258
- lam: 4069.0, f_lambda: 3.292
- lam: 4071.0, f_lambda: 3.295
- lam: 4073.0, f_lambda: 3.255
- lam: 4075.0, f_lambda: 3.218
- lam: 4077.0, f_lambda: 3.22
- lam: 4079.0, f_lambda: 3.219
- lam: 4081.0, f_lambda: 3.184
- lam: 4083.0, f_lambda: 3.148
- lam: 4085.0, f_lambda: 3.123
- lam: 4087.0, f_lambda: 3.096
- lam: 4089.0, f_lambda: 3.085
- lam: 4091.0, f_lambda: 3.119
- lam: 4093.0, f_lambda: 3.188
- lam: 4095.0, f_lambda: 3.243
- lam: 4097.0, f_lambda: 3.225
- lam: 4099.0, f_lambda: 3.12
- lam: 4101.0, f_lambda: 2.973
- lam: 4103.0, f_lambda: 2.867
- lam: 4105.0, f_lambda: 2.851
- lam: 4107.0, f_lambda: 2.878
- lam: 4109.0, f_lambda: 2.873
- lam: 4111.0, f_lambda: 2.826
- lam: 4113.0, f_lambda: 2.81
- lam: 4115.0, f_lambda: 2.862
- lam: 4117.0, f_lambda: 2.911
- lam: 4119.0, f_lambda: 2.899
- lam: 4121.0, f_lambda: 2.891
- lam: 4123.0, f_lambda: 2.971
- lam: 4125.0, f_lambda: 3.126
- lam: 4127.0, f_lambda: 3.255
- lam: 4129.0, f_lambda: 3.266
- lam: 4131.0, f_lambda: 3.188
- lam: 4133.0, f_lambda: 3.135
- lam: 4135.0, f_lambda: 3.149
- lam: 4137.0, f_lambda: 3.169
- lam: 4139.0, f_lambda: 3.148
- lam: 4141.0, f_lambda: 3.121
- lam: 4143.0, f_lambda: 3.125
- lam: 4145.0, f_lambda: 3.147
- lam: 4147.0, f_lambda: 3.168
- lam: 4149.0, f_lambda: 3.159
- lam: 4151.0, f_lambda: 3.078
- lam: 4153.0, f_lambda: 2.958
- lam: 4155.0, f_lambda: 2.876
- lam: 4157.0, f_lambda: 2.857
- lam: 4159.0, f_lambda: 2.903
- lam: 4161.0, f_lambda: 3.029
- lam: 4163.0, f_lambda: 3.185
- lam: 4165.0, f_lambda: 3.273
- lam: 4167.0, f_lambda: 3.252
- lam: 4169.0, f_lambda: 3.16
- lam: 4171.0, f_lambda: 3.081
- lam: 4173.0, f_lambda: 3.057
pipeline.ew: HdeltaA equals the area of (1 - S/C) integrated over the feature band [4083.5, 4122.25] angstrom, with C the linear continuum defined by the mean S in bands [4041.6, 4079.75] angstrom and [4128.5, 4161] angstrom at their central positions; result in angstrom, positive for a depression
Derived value 1.8 angstrom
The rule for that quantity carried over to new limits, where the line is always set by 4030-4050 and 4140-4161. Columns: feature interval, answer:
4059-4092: -0.91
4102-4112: 0.70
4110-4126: 0.80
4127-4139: -0.52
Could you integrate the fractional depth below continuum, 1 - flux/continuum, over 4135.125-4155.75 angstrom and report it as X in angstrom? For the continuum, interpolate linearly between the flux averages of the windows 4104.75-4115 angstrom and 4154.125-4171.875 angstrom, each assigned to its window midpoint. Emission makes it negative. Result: -0.72 angstrom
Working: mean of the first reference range 2.85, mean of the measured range 3.1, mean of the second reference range 3.07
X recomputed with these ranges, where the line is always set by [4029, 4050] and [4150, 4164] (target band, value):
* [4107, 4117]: 0.6 angstrom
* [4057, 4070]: -0.4 angstrom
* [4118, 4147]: -1.0 angstrom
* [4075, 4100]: -0.8 angstrom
